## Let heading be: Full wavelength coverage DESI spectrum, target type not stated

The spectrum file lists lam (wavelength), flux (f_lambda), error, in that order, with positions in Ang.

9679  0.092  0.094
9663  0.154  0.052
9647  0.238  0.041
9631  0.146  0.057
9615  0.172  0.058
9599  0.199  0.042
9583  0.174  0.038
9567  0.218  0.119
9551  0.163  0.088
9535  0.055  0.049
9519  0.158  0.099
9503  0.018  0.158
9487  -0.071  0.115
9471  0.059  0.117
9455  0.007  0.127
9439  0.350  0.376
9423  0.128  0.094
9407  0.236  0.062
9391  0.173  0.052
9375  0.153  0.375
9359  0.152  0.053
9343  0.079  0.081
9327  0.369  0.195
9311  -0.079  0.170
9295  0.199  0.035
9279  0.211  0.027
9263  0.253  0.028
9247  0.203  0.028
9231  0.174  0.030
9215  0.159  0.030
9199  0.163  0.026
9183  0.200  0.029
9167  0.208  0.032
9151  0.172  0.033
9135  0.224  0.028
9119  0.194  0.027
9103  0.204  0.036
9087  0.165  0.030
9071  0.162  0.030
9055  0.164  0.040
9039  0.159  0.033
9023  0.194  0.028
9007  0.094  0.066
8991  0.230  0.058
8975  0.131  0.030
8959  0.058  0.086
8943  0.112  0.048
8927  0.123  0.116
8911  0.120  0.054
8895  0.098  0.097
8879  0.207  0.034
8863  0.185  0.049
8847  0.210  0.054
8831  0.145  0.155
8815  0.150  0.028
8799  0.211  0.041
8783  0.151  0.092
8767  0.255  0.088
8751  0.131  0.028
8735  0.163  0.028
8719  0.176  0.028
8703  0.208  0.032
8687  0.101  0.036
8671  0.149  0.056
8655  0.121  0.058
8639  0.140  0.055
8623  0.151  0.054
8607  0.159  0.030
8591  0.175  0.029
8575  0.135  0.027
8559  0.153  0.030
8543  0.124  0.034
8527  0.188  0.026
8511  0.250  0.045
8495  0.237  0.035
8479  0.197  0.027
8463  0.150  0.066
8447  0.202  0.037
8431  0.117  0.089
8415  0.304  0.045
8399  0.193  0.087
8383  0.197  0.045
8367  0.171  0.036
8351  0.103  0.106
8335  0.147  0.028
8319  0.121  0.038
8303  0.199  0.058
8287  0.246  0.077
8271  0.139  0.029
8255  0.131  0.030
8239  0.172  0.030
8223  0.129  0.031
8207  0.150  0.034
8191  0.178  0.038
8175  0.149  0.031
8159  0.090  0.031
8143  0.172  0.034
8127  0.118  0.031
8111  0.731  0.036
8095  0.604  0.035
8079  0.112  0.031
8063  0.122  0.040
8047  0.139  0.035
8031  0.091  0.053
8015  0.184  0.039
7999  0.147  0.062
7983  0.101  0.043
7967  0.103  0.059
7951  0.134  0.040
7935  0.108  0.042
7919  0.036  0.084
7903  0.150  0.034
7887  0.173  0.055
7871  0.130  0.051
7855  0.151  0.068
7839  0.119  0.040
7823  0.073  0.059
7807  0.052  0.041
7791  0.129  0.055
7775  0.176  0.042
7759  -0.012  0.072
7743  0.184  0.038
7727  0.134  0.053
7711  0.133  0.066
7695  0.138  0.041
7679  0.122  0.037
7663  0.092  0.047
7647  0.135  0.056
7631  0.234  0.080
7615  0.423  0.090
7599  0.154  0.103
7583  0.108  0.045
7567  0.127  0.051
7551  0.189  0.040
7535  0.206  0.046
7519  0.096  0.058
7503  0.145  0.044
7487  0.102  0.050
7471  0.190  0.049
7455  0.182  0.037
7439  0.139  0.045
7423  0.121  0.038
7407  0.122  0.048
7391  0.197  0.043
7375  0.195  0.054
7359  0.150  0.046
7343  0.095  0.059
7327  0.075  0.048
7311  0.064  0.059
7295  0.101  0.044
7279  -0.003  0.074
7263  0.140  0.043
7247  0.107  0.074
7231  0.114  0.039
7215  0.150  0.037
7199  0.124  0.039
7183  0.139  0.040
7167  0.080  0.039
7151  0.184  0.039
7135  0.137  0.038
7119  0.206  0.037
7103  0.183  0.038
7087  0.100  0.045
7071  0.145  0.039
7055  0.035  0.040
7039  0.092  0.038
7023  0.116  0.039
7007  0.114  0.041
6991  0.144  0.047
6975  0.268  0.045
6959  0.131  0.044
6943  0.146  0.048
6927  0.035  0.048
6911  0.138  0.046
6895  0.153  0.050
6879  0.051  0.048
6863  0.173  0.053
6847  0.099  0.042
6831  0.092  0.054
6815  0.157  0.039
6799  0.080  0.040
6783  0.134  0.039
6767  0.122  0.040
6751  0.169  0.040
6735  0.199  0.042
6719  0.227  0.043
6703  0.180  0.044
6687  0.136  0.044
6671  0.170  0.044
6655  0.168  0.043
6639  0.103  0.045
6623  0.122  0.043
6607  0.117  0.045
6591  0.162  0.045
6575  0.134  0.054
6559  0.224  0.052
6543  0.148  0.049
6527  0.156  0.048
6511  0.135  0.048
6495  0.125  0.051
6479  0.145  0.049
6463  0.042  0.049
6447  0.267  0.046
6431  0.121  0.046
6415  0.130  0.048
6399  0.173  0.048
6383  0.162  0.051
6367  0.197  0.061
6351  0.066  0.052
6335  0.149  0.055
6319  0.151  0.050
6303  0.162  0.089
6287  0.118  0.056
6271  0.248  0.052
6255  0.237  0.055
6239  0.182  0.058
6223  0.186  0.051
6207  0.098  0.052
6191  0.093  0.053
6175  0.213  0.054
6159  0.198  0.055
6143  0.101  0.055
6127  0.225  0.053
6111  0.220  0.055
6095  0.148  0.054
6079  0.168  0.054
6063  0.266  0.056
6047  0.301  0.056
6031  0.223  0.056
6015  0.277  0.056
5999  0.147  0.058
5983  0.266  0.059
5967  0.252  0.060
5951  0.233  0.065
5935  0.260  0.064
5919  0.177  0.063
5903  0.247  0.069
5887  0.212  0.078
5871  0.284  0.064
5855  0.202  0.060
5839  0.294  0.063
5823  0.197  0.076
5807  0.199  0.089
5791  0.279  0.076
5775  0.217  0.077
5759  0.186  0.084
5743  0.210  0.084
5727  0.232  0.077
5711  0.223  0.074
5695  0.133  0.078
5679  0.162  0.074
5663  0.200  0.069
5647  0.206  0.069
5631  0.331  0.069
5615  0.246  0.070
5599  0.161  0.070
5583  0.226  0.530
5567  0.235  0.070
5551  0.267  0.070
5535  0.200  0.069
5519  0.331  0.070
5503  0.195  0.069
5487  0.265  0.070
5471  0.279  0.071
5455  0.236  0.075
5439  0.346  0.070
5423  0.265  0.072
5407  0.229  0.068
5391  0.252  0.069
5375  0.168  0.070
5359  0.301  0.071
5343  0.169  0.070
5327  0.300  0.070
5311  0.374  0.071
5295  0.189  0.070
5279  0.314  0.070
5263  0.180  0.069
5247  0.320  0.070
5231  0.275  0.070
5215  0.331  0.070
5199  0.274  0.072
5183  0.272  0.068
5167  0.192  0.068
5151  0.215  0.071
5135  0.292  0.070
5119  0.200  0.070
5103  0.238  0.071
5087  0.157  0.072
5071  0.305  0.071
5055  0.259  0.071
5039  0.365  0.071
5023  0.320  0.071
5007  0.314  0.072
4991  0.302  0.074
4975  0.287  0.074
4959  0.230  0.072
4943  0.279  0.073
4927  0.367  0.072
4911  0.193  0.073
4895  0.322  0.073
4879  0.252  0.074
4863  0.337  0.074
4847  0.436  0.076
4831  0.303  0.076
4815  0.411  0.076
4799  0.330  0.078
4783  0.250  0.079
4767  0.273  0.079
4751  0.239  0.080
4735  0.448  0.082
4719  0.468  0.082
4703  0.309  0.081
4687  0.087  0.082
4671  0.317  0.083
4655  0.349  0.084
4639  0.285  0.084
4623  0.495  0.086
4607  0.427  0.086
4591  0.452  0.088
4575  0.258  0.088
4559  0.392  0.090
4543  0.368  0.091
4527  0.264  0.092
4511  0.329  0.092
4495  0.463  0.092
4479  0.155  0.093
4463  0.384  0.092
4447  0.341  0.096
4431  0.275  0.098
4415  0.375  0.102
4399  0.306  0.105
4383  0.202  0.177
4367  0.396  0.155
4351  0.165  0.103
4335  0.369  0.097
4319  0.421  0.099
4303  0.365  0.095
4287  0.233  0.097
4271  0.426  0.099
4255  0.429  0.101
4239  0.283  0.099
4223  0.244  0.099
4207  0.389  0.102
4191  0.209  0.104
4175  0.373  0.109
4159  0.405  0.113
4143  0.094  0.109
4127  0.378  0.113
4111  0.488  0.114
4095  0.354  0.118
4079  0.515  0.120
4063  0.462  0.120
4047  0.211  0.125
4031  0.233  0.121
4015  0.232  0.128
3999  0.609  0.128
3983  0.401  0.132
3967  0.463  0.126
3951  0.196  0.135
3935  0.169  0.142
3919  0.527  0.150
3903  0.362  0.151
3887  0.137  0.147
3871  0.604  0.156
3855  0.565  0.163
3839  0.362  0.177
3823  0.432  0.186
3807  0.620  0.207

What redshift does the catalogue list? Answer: 1.173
